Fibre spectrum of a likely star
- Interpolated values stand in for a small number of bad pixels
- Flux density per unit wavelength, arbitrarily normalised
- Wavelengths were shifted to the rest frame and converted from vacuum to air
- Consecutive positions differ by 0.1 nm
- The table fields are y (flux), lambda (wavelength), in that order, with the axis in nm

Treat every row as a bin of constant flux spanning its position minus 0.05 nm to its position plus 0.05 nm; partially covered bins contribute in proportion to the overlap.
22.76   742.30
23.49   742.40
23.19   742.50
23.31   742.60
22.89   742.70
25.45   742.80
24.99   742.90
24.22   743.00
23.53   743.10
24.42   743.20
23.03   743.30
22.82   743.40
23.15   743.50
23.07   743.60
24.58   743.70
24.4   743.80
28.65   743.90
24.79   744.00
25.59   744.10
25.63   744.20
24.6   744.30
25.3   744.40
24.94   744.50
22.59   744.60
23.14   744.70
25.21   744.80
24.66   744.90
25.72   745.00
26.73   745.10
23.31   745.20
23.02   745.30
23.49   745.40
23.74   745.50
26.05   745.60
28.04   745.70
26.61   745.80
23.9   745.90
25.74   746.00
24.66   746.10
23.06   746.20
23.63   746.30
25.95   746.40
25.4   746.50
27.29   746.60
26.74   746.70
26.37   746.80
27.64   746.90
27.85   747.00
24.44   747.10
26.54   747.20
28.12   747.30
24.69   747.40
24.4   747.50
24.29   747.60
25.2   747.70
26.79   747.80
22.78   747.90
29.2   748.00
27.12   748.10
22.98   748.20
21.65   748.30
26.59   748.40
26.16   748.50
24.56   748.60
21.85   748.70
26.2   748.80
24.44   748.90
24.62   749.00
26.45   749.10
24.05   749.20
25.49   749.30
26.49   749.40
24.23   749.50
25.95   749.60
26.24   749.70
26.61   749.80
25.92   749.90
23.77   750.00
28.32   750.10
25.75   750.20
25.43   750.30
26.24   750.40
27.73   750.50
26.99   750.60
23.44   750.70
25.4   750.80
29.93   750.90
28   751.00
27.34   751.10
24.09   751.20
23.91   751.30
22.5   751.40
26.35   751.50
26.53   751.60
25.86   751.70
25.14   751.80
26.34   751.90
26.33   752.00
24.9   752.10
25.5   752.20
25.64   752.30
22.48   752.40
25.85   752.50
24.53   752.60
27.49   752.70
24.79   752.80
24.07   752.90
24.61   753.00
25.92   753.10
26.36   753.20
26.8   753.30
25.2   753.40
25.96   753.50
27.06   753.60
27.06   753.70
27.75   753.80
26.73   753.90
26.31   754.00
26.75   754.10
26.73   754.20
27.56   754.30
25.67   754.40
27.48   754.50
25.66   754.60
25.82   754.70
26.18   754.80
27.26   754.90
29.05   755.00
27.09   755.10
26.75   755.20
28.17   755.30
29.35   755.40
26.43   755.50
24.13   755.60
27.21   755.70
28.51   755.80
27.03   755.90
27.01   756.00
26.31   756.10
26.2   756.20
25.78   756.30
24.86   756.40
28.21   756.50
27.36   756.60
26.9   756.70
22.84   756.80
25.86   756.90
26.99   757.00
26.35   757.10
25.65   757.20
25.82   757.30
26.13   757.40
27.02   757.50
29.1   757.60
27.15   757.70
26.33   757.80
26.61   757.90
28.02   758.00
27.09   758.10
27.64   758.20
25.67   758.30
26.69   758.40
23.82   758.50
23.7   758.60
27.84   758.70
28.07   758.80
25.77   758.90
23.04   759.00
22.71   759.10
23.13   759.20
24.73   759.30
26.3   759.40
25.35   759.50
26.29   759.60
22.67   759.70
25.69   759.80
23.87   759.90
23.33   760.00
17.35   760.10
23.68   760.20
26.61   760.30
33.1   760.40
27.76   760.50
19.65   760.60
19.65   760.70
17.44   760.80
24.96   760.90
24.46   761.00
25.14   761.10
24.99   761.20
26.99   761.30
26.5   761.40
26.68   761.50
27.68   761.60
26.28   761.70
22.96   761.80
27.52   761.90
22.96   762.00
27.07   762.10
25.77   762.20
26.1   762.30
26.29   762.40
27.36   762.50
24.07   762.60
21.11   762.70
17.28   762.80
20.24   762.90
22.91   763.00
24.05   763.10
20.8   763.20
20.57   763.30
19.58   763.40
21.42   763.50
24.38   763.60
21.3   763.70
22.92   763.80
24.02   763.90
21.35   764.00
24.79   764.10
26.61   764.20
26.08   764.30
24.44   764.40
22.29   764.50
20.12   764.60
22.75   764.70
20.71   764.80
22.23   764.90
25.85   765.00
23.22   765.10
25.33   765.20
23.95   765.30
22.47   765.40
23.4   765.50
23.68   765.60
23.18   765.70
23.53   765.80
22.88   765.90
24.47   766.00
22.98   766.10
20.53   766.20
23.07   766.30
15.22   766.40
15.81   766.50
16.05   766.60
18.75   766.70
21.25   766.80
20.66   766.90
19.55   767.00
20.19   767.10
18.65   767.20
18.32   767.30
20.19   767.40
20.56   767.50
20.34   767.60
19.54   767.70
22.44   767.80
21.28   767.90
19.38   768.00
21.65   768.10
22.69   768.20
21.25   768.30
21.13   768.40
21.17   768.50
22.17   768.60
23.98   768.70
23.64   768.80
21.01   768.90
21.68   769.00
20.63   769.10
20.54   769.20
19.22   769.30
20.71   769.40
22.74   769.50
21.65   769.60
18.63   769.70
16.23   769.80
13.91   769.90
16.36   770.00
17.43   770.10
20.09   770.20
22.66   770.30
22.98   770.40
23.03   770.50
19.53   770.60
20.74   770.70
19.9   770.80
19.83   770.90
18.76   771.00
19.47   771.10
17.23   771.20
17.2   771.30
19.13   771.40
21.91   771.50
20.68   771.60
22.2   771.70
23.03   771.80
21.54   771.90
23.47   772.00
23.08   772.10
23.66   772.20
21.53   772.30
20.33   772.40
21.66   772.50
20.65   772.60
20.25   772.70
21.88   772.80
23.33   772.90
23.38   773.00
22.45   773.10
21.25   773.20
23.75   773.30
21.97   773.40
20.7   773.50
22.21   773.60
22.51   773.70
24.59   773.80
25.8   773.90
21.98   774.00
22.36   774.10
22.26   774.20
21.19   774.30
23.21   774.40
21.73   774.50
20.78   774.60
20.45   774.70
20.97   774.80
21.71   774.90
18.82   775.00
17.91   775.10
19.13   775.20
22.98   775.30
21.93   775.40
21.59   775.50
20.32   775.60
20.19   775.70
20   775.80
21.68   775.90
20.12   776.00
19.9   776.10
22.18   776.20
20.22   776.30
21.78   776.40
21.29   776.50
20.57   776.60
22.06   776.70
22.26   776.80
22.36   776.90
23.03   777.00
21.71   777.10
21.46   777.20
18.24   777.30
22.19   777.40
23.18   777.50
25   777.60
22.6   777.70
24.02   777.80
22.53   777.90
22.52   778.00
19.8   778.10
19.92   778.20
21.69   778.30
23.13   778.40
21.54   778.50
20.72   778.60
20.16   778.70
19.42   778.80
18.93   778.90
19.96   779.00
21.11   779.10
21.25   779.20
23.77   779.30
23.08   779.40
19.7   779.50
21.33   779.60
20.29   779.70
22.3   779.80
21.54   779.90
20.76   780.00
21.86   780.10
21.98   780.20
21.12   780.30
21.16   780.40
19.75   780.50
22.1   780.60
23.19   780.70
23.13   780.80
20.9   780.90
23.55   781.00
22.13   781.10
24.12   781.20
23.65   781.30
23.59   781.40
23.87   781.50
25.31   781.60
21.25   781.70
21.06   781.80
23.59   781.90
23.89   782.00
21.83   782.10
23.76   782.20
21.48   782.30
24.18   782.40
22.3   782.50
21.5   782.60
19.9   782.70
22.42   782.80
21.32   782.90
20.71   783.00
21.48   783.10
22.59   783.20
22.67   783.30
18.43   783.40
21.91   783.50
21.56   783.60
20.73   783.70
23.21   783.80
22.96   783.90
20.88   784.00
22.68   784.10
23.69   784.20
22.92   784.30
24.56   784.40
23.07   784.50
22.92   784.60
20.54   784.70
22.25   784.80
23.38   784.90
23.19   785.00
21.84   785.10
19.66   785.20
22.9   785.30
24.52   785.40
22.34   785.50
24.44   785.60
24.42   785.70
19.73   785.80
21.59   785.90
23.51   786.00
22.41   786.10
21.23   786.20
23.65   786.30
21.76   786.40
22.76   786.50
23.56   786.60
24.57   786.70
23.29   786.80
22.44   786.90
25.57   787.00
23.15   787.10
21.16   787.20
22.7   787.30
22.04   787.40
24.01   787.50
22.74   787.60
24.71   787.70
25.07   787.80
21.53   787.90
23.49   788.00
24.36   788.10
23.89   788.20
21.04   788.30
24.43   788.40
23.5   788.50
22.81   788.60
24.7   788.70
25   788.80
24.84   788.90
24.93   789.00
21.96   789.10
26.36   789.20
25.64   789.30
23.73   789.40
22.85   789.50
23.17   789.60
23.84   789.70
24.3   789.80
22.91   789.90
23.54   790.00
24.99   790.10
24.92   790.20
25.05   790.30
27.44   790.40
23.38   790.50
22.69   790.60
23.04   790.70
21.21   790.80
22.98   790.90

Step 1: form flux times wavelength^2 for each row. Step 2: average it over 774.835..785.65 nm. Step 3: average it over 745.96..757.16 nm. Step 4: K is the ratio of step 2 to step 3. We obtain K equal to 0.9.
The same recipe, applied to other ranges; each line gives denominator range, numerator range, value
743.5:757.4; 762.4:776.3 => 0.87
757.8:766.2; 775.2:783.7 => 0.94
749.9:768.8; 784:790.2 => 1.02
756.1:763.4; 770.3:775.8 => 0.89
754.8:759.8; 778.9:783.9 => 0.89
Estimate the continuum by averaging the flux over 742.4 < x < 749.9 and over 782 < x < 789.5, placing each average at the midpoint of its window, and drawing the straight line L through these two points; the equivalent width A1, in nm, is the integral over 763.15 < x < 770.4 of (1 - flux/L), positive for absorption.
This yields 0.78 nm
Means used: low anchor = 25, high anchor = 22.8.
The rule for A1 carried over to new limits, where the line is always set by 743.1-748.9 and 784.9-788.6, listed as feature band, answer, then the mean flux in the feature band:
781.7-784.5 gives 0.12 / 22.2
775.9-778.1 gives 0.16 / 21.8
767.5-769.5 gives 0.22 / 21.3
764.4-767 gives 0.25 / 21.8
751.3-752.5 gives -0.02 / 25.2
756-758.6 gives -0.20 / 26.4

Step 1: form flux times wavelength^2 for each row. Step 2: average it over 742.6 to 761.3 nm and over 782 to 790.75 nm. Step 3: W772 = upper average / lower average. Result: 1.0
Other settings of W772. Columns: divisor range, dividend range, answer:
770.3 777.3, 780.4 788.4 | 1.09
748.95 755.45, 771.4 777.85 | 0.88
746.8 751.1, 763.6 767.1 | 0.90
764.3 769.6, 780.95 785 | 1.09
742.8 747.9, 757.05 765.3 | 1.02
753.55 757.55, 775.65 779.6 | 0.85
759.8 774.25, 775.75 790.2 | 1.06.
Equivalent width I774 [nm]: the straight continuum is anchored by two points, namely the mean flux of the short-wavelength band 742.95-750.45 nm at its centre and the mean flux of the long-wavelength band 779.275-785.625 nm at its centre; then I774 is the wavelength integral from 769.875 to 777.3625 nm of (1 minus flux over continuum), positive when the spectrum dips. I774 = 0.59 nm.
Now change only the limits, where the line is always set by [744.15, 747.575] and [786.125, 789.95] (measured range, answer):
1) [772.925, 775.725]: 0.27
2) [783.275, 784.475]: 0.08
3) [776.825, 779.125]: 0.23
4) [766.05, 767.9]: 0.35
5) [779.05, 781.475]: 0.19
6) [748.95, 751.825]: -0.09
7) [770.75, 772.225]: 0.21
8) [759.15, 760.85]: 0.05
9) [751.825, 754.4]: -0.10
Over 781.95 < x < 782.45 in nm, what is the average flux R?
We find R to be 23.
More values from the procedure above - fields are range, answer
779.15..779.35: 22.5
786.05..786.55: 22.4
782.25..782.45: 22.8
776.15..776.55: 21.4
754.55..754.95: 26.2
